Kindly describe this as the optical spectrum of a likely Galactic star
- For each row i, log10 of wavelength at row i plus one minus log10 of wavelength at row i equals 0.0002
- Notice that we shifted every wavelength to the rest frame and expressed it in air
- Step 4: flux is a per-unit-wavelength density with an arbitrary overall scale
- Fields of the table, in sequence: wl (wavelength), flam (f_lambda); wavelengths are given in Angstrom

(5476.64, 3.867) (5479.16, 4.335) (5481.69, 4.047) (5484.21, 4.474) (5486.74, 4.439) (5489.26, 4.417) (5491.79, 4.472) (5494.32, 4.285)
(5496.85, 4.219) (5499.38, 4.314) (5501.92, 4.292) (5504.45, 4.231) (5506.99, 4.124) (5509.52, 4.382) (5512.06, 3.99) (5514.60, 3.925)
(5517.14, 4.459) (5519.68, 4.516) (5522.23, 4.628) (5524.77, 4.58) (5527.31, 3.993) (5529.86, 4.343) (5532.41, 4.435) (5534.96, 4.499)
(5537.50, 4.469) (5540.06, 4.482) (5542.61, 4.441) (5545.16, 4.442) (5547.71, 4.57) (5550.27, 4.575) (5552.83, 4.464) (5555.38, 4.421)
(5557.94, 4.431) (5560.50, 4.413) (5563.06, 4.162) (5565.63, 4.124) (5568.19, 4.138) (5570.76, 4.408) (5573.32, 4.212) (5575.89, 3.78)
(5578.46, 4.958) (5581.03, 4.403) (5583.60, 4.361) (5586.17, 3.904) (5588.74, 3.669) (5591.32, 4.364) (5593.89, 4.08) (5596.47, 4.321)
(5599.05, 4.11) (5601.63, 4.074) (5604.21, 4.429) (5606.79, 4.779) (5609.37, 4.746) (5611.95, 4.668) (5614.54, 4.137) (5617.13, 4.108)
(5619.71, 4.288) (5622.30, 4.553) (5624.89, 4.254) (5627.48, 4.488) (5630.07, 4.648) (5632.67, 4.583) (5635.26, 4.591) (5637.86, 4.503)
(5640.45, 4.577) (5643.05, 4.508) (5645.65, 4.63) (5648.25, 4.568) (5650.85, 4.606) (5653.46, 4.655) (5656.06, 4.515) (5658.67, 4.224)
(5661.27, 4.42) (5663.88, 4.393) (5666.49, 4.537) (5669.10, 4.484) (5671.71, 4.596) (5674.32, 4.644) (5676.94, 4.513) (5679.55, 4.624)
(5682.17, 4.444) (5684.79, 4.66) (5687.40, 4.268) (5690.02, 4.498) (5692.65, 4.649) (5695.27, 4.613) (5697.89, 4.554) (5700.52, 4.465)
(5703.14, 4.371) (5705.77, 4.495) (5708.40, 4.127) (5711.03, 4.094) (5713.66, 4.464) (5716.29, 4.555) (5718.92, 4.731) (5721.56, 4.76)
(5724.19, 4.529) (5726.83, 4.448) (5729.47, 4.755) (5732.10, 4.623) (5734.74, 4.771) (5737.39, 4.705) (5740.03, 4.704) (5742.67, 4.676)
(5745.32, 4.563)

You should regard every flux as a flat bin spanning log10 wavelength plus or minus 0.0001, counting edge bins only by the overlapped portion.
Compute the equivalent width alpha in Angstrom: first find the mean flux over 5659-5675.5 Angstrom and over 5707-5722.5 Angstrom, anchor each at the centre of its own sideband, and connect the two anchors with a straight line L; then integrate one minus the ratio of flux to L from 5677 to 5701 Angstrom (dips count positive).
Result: -0.3 Angstrom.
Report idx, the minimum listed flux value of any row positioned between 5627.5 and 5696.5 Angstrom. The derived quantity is 4.224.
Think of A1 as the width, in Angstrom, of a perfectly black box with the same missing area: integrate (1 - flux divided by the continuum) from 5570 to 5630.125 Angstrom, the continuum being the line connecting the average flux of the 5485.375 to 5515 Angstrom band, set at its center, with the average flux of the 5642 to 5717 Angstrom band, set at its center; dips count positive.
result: 1.0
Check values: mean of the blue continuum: 4.27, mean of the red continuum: 4.49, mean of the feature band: 4.32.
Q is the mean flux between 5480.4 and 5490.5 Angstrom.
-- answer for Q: 4.35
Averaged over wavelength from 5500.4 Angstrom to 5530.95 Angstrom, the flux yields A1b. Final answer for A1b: 4.29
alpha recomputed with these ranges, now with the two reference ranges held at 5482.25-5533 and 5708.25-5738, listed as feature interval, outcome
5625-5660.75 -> -0.5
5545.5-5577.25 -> 0.5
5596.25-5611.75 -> 0.0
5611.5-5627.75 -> 0.4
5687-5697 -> 0.0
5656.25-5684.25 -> 0.0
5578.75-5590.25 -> 0.6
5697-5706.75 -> 0.1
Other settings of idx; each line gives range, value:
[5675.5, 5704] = 4.268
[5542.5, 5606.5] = 3.669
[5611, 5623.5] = 4.108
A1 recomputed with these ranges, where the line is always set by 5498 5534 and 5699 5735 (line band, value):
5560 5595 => 1.2 Angstrom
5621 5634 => -0.3 Angstrom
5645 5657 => -0.4 Angstrom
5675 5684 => -0.1 Angstrom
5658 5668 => 0.1 Angstrom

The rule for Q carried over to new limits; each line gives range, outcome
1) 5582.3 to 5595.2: 4.08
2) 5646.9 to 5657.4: 4.58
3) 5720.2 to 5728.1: 4.58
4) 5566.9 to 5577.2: 4.14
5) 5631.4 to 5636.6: 4.59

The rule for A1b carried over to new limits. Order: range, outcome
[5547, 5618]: 4.31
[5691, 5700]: 4.58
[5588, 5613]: 4.34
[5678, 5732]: 4.51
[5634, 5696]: 4.53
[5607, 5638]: 4.47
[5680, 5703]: 4.52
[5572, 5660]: 4.39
